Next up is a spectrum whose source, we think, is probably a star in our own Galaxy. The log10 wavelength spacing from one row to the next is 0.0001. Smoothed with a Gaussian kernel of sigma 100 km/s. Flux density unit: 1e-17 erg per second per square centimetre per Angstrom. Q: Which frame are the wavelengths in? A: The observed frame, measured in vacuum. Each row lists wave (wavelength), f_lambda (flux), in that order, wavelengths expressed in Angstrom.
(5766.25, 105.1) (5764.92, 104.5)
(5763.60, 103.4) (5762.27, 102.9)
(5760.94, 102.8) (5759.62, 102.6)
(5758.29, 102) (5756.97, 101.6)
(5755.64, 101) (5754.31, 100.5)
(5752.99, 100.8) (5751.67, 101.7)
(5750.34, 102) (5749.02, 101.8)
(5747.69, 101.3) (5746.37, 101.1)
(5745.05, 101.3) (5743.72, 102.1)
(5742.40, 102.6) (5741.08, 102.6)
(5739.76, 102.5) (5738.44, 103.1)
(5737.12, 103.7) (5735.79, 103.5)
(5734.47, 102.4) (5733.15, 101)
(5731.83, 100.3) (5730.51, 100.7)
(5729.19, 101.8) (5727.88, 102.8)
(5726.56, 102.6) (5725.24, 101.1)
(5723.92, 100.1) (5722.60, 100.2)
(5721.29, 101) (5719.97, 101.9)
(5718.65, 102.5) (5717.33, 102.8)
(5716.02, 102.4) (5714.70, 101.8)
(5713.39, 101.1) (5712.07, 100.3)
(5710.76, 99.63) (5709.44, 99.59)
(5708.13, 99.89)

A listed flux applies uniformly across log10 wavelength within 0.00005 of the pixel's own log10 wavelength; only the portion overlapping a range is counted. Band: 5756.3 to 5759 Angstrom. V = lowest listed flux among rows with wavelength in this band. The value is 101.6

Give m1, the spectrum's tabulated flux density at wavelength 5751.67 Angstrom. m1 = 101.7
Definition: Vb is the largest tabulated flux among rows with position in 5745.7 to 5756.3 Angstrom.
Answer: 102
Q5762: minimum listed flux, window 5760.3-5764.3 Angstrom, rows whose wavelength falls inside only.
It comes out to 102.8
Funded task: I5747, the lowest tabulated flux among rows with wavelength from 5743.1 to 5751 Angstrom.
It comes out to 101.1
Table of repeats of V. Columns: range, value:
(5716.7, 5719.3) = 102.5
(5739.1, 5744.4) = 102.1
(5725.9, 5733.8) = 100.3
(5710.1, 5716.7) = 99.63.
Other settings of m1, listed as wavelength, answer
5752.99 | 100.8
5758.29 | 102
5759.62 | 102.6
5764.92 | 104.5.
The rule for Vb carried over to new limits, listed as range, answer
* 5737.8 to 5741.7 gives 103.1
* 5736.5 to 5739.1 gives 103.7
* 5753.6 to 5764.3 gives 103.4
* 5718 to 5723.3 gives 102.5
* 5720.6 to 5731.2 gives 102.8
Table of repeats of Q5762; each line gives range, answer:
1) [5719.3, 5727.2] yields 100.1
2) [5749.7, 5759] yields 100.5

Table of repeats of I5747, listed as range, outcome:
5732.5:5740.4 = 101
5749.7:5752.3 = 101.7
